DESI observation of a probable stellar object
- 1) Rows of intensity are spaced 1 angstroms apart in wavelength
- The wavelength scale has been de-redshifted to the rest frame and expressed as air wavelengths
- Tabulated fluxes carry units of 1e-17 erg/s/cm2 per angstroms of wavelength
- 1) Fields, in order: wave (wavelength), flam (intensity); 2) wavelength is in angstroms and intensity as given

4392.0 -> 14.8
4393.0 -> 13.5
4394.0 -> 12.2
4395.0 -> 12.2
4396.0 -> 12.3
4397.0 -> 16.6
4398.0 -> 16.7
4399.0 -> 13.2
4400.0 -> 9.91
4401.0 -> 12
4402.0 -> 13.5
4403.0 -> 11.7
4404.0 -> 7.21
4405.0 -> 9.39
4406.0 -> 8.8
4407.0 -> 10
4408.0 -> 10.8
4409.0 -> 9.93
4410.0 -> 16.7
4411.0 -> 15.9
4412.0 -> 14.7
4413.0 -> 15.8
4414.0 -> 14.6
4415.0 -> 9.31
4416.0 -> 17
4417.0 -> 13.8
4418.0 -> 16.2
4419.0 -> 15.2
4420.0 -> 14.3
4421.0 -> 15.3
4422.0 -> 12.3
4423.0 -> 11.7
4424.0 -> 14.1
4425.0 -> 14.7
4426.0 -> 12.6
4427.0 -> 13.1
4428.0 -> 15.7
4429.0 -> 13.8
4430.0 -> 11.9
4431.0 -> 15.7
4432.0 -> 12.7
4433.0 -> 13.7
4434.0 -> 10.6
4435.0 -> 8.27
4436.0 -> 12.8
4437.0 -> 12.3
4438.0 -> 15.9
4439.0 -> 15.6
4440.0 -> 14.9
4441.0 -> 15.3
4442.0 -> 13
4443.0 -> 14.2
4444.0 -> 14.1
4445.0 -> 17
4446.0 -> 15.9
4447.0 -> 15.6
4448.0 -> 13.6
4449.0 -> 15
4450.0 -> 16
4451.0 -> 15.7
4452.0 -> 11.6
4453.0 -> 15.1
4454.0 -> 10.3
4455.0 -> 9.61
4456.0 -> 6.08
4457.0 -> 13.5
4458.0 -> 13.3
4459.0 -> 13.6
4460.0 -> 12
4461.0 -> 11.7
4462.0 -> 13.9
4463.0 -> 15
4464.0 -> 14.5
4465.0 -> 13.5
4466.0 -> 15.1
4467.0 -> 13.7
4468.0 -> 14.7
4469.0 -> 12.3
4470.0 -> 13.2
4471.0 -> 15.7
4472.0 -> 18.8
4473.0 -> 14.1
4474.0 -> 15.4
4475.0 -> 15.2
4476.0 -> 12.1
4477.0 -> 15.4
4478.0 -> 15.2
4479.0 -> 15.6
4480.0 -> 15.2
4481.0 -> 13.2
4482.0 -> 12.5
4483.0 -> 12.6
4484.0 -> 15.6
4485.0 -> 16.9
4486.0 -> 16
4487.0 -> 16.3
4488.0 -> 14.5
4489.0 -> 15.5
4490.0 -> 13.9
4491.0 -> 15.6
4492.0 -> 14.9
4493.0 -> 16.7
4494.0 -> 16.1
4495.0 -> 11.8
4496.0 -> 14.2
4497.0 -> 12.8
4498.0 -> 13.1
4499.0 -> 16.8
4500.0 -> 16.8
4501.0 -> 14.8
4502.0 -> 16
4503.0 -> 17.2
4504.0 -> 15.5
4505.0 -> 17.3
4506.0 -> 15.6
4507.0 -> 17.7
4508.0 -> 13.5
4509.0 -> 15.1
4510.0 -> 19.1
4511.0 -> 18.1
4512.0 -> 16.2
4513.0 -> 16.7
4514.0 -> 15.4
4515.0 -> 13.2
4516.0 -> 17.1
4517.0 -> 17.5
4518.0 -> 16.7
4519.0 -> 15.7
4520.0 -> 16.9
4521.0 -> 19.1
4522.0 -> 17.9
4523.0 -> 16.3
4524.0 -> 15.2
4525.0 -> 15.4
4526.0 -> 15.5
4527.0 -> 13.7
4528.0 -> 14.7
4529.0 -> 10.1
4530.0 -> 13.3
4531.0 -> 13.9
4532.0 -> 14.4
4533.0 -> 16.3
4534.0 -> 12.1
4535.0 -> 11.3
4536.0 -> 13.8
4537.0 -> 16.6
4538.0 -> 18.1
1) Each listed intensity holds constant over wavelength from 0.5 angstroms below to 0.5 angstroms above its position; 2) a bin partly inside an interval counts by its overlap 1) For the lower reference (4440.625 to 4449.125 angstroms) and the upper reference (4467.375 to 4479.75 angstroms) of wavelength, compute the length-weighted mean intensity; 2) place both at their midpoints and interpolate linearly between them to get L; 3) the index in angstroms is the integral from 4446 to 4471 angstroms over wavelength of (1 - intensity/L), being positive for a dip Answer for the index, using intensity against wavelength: 2.4 angstroms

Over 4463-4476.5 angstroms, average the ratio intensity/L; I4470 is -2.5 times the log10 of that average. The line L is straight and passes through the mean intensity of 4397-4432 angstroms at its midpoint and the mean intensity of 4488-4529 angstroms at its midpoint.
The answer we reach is 0.01 mag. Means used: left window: 13.2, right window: 15.7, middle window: 14.5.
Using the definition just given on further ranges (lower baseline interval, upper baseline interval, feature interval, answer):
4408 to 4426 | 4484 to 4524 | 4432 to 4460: 0.099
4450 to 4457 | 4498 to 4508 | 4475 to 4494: -0.029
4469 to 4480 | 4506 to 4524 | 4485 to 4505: 0.033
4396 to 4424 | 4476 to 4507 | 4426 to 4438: 0.058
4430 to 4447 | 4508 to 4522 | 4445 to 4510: 0.055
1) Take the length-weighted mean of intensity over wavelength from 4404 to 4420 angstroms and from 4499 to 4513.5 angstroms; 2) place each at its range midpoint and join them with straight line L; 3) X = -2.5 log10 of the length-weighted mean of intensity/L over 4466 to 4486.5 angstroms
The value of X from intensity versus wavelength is 0.05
